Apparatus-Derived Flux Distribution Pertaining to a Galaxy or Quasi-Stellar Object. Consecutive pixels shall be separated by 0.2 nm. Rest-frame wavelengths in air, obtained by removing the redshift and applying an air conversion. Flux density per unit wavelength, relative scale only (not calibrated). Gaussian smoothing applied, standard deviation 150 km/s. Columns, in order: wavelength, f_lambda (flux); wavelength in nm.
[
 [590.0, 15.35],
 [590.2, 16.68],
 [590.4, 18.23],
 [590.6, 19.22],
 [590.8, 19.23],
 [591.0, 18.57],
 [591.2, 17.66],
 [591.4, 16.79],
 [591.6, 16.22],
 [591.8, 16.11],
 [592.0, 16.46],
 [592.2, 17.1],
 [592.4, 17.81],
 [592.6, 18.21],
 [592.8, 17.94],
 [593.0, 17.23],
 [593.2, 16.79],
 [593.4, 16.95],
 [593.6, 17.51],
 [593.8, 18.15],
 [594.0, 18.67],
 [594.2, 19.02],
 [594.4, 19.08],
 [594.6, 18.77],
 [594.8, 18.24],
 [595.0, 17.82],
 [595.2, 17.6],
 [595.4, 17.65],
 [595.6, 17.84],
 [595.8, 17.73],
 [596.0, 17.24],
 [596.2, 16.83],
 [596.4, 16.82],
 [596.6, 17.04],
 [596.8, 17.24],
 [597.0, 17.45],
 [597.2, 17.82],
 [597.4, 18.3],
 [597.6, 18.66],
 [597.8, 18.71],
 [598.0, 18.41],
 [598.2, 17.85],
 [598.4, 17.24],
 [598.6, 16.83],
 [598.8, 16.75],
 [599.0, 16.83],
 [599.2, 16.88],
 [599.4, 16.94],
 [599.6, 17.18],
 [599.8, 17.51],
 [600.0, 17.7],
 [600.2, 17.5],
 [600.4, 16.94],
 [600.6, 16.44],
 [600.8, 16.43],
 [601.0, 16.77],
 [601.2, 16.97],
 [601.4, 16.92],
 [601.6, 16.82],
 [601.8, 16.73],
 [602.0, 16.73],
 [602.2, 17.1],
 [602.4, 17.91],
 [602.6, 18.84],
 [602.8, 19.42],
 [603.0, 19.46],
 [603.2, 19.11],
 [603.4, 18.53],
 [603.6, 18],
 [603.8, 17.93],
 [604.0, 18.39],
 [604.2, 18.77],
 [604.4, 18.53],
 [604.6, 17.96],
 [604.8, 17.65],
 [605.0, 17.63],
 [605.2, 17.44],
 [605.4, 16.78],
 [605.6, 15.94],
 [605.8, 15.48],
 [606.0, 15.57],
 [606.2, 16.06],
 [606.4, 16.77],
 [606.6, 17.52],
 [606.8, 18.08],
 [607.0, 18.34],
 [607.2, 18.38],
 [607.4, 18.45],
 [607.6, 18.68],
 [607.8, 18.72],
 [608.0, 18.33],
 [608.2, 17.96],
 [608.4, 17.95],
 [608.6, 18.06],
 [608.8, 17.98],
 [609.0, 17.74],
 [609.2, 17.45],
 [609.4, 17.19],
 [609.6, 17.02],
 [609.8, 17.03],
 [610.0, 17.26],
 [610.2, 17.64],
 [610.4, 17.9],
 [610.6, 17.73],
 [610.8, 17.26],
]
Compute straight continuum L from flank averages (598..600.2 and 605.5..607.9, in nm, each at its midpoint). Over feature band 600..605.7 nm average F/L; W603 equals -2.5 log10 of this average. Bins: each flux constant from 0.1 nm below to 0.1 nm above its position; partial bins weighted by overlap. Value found -0.02 mag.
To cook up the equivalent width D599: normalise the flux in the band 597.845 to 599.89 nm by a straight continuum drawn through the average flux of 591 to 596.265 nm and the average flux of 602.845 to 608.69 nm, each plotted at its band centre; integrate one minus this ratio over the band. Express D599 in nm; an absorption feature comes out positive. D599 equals 0.049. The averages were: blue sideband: 17.6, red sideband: 17.8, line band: 17.3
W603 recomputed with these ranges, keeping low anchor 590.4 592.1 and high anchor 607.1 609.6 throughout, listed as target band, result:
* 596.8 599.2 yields 0.006 mag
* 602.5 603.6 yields -0.064 mag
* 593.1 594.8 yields -0.029 mag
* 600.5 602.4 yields 0.064 mag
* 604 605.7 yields 0.018 mag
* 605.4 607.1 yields 0.078 mag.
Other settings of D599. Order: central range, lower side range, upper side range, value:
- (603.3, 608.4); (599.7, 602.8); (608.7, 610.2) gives -0.11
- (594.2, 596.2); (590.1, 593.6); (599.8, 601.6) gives -0.08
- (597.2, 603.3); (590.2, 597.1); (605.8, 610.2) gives 0.03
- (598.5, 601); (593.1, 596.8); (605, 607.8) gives 0.08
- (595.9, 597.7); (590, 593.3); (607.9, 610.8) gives 0.00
